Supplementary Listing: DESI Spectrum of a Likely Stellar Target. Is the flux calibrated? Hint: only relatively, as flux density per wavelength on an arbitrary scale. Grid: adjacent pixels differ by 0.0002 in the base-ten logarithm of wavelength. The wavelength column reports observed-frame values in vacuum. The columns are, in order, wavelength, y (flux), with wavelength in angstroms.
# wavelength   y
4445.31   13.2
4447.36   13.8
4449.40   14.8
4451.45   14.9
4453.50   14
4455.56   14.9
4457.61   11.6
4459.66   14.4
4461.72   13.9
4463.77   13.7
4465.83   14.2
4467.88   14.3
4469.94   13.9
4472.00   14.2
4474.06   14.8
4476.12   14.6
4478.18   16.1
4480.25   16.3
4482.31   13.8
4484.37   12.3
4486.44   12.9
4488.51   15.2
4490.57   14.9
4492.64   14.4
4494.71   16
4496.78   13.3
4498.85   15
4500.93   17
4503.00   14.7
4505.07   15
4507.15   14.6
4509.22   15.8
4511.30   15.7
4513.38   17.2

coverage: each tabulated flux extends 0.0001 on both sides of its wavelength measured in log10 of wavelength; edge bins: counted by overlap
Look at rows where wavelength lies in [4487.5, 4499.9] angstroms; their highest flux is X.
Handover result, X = 16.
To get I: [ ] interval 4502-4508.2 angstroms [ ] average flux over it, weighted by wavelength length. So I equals 14.8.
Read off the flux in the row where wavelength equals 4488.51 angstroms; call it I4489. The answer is 15.2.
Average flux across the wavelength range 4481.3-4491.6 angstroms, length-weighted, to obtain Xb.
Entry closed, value 13.8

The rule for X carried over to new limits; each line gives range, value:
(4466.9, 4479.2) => 16.1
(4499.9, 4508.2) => 17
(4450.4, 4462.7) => 14.9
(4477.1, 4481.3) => 16.3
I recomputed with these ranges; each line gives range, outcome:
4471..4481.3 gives 15.2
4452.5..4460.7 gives 13.7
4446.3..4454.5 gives 14.4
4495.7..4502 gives 15.1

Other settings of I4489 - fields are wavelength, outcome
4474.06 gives 14.8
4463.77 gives 13.7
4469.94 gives 13.9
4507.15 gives 14.6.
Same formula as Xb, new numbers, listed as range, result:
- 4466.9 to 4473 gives 14.1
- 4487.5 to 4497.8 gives 14.8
